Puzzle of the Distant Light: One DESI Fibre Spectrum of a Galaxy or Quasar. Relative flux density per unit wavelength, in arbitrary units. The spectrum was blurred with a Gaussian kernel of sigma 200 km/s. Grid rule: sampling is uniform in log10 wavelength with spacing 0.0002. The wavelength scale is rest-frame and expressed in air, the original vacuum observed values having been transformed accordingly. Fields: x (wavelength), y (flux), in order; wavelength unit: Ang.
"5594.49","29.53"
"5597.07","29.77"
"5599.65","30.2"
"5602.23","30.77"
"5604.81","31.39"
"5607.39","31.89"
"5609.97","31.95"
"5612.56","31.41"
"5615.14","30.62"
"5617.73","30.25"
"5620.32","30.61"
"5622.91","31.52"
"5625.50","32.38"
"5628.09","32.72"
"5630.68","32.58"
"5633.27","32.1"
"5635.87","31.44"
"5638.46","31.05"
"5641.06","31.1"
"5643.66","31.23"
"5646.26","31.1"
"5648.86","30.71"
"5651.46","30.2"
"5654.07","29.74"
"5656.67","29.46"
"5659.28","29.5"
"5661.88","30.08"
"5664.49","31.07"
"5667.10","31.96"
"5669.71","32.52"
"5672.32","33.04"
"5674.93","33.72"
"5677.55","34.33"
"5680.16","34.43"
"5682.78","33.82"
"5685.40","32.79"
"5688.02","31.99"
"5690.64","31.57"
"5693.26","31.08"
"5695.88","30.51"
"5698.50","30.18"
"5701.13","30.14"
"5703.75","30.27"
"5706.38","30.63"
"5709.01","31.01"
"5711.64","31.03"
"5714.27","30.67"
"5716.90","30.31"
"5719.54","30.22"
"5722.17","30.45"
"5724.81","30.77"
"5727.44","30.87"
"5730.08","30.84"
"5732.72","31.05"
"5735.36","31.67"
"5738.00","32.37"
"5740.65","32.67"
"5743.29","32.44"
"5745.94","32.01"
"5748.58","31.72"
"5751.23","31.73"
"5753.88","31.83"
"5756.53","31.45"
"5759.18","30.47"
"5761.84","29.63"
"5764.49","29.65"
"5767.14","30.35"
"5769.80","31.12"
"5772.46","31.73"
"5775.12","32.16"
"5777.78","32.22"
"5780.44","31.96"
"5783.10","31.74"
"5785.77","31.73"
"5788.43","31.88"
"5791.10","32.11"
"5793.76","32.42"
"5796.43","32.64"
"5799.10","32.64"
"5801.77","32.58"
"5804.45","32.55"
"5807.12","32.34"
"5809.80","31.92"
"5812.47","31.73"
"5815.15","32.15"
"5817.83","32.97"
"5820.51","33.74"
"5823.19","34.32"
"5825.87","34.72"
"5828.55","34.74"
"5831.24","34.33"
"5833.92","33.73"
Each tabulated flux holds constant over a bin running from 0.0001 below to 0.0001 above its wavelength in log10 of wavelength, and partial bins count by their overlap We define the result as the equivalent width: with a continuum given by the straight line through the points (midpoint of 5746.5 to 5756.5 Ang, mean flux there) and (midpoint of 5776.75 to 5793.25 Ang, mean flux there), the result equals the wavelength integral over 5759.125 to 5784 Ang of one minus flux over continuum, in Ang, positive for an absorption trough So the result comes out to 0.59 Ang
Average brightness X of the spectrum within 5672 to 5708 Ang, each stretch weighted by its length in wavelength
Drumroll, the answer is 32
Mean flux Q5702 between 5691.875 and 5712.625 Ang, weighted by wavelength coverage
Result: 30.6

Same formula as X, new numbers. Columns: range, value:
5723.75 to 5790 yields 31.4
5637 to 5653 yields 30.9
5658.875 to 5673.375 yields 31.5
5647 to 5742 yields 31.3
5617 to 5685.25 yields 31.7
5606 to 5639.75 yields 31.6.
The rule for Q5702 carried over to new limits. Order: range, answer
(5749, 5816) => 31.7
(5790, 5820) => 32.4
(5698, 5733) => 30.6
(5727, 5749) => 31.8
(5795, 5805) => 32.6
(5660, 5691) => 32.6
